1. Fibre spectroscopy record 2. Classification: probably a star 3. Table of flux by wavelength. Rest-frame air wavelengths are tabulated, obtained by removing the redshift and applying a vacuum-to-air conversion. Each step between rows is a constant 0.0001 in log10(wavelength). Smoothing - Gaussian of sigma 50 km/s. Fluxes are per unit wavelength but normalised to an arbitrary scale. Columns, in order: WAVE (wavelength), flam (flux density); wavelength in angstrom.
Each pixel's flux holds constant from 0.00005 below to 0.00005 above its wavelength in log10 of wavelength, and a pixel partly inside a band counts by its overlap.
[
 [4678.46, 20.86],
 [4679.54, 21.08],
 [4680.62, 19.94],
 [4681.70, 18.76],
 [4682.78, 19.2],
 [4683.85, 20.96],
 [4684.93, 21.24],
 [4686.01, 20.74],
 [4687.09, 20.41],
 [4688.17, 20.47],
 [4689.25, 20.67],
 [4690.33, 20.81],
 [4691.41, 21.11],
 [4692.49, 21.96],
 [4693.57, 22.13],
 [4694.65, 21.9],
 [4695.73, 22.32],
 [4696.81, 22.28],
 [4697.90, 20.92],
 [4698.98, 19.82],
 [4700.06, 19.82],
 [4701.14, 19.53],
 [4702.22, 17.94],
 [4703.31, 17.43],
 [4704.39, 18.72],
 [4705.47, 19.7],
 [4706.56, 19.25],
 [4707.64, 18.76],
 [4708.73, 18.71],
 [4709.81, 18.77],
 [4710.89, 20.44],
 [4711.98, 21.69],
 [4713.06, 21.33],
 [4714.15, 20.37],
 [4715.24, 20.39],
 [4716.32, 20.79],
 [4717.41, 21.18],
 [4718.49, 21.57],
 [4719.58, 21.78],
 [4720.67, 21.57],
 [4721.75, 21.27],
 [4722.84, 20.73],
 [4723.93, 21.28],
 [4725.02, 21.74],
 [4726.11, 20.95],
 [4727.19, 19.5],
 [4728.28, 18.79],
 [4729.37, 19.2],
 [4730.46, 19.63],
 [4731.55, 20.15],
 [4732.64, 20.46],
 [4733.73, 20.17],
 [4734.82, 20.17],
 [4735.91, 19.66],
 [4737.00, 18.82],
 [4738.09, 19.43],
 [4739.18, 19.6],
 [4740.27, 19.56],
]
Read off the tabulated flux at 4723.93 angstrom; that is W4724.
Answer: 21.28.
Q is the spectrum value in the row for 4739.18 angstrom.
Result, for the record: 19.6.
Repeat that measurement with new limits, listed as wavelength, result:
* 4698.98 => 19.82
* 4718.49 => 21.57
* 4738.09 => 19.43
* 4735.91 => 19.66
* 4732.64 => 20.46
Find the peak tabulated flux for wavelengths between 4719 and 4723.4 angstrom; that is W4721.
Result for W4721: 21.78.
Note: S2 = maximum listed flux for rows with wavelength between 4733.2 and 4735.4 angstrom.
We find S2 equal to 20.17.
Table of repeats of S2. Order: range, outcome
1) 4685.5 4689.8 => 20.74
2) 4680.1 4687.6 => 21.24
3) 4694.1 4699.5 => 22.32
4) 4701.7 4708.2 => 19.7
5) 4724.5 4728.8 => 21.74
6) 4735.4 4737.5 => 19.66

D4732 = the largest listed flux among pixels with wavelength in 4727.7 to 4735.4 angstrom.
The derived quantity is 20.46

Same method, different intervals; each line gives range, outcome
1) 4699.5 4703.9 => 19.82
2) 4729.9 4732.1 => 20.15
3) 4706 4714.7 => 21.69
